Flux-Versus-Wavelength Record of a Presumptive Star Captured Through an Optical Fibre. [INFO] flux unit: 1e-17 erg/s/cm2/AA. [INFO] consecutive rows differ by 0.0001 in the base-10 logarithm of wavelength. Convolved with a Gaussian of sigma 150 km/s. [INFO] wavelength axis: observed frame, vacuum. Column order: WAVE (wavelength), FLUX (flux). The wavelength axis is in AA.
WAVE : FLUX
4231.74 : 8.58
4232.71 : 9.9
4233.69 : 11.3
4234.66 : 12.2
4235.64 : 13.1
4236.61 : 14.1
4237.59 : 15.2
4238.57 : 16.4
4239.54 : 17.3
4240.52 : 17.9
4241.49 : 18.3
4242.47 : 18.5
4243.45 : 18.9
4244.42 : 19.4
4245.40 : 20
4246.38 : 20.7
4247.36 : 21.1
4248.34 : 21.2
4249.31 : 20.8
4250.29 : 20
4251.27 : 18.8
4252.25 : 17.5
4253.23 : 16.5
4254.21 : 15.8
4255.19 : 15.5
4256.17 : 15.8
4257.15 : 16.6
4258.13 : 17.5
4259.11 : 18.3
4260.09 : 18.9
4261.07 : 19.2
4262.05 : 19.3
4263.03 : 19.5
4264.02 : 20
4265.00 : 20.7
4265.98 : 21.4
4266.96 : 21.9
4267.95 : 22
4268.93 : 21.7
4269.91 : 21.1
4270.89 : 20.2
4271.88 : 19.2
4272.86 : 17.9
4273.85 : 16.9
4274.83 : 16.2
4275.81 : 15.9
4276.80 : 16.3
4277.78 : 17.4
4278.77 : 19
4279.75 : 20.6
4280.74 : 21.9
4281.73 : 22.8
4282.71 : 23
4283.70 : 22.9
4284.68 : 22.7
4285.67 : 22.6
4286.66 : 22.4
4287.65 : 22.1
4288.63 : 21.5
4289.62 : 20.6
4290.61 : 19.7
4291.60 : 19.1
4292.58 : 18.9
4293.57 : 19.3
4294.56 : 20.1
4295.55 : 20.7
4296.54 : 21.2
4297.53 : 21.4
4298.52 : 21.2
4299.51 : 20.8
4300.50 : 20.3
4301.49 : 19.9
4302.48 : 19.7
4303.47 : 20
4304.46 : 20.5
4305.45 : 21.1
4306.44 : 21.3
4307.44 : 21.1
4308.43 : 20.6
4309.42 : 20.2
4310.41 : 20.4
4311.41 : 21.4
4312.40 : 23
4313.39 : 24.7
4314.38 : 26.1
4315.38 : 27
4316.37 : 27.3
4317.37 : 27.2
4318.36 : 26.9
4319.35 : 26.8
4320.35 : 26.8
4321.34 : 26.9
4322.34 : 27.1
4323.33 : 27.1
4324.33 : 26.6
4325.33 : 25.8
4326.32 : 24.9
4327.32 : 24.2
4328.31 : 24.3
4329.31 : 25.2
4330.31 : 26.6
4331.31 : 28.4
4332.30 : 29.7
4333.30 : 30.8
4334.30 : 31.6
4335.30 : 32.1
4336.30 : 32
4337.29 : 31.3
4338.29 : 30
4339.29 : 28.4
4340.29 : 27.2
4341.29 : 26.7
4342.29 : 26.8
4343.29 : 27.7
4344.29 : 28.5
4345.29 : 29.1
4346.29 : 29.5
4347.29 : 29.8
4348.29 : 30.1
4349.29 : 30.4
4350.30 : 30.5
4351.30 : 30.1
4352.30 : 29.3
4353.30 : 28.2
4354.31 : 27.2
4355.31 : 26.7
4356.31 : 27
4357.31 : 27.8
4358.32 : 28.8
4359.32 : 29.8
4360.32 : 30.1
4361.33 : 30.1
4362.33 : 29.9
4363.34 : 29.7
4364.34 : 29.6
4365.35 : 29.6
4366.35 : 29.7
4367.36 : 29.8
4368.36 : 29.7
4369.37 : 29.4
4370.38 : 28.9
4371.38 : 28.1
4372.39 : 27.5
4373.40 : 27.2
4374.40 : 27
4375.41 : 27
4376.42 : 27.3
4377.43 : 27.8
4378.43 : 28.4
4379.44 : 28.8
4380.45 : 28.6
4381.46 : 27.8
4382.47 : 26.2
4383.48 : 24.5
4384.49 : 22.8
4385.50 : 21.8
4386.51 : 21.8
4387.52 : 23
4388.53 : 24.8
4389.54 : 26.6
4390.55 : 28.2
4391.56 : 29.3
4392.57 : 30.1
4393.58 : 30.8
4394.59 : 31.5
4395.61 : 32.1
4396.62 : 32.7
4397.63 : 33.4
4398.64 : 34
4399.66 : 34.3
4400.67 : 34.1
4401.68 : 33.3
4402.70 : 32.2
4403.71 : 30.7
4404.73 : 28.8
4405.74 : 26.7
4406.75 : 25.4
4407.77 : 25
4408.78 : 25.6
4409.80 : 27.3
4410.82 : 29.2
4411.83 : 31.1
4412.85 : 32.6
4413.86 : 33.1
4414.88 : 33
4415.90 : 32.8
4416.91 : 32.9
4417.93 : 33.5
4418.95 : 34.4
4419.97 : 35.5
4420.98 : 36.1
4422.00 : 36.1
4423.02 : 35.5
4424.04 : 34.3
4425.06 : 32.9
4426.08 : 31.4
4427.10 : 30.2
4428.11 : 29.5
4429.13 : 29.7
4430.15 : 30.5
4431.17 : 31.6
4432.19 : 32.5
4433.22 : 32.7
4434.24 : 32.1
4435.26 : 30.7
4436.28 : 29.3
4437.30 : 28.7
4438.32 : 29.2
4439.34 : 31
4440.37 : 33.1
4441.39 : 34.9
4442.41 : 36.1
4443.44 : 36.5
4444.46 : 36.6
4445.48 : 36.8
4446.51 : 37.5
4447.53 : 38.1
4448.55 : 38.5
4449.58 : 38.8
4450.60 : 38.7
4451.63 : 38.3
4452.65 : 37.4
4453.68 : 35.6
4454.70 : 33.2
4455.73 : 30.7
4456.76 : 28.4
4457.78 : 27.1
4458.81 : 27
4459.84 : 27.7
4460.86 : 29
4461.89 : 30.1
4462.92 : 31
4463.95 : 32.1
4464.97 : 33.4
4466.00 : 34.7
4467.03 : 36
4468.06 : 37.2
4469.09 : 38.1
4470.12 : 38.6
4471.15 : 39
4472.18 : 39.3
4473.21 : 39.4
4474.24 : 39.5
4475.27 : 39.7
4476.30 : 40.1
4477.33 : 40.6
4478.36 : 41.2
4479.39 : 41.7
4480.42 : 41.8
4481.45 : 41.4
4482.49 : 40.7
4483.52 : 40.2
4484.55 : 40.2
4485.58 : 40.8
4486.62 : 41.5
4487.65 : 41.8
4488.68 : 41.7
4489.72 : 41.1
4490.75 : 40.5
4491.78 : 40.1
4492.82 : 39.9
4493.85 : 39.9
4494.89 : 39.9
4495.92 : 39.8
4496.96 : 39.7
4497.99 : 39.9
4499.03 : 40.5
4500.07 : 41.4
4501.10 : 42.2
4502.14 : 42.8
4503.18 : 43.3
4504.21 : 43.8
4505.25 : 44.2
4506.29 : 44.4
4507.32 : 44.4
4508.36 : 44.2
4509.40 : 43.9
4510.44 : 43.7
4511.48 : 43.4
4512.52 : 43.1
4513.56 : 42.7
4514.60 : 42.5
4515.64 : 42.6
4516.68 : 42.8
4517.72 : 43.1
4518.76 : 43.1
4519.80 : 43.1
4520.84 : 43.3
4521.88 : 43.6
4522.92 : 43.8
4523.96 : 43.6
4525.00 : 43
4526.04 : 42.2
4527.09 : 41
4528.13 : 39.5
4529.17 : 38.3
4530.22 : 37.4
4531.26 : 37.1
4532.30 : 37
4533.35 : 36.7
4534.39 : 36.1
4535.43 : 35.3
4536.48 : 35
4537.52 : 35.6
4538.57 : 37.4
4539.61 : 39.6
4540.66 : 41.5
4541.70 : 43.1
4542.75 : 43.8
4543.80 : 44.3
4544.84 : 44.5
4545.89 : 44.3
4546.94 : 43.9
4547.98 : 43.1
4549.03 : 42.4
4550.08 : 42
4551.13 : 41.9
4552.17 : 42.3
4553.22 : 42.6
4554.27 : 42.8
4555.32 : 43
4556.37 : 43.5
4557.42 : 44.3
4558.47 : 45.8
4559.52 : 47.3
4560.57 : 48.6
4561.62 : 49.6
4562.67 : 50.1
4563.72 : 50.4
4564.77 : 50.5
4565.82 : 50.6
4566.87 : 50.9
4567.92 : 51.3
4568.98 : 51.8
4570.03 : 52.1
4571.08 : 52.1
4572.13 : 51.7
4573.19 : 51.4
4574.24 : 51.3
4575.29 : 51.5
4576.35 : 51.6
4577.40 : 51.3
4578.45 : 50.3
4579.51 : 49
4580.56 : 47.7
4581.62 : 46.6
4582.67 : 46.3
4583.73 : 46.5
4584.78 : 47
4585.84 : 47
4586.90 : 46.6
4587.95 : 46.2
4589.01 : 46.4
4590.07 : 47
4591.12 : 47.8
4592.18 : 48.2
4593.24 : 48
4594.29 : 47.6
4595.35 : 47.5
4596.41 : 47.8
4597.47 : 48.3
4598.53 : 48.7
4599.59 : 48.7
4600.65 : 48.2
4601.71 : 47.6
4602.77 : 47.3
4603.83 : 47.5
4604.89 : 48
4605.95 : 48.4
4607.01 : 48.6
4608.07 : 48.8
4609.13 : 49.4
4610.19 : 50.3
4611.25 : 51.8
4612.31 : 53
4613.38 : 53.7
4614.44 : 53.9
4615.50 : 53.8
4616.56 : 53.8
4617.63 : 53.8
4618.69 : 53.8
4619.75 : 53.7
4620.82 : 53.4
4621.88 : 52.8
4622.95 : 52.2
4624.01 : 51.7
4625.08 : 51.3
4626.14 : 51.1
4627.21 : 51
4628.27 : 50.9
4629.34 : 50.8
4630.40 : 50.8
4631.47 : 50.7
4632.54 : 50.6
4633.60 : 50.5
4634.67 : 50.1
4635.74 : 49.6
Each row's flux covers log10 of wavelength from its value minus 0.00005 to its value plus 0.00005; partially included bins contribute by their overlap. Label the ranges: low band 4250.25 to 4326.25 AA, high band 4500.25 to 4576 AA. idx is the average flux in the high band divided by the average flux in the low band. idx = 2.1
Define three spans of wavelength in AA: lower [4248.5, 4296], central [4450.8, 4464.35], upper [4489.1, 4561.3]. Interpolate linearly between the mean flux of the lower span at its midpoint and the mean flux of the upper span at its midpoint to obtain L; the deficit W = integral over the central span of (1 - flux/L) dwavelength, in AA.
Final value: 1.6 AA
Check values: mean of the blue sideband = 19.6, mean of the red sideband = 41.9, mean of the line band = 31.5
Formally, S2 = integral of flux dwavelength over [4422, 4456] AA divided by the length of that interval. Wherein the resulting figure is 33.8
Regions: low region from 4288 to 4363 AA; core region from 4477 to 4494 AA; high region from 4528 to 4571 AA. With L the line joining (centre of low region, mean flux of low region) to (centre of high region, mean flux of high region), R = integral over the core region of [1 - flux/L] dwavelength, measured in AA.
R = -1.1 AA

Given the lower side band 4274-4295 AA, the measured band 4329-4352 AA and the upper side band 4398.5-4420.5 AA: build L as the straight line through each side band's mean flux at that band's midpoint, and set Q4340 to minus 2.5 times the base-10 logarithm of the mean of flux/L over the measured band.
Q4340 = -0.17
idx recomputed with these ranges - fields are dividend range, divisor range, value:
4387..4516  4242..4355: 1.55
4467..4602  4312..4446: 1.48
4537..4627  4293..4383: 1.81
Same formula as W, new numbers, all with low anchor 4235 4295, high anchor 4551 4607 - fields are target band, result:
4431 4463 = 2.5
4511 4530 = 0.1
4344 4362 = -1.2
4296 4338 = -1.3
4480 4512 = -1.0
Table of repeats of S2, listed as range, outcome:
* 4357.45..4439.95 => 29.9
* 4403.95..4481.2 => 33.7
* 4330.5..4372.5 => 29.2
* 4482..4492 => 40.9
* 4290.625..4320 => 22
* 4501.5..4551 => 41.7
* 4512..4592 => 44.7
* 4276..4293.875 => 20.6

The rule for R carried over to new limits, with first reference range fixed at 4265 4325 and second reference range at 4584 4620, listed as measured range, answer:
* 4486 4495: -0.33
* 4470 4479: -0.46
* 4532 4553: 1.64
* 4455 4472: 1.96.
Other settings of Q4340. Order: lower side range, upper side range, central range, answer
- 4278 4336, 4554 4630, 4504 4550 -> 0.05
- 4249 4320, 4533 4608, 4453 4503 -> 0.01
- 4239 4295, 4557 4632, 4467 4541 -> 0.01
